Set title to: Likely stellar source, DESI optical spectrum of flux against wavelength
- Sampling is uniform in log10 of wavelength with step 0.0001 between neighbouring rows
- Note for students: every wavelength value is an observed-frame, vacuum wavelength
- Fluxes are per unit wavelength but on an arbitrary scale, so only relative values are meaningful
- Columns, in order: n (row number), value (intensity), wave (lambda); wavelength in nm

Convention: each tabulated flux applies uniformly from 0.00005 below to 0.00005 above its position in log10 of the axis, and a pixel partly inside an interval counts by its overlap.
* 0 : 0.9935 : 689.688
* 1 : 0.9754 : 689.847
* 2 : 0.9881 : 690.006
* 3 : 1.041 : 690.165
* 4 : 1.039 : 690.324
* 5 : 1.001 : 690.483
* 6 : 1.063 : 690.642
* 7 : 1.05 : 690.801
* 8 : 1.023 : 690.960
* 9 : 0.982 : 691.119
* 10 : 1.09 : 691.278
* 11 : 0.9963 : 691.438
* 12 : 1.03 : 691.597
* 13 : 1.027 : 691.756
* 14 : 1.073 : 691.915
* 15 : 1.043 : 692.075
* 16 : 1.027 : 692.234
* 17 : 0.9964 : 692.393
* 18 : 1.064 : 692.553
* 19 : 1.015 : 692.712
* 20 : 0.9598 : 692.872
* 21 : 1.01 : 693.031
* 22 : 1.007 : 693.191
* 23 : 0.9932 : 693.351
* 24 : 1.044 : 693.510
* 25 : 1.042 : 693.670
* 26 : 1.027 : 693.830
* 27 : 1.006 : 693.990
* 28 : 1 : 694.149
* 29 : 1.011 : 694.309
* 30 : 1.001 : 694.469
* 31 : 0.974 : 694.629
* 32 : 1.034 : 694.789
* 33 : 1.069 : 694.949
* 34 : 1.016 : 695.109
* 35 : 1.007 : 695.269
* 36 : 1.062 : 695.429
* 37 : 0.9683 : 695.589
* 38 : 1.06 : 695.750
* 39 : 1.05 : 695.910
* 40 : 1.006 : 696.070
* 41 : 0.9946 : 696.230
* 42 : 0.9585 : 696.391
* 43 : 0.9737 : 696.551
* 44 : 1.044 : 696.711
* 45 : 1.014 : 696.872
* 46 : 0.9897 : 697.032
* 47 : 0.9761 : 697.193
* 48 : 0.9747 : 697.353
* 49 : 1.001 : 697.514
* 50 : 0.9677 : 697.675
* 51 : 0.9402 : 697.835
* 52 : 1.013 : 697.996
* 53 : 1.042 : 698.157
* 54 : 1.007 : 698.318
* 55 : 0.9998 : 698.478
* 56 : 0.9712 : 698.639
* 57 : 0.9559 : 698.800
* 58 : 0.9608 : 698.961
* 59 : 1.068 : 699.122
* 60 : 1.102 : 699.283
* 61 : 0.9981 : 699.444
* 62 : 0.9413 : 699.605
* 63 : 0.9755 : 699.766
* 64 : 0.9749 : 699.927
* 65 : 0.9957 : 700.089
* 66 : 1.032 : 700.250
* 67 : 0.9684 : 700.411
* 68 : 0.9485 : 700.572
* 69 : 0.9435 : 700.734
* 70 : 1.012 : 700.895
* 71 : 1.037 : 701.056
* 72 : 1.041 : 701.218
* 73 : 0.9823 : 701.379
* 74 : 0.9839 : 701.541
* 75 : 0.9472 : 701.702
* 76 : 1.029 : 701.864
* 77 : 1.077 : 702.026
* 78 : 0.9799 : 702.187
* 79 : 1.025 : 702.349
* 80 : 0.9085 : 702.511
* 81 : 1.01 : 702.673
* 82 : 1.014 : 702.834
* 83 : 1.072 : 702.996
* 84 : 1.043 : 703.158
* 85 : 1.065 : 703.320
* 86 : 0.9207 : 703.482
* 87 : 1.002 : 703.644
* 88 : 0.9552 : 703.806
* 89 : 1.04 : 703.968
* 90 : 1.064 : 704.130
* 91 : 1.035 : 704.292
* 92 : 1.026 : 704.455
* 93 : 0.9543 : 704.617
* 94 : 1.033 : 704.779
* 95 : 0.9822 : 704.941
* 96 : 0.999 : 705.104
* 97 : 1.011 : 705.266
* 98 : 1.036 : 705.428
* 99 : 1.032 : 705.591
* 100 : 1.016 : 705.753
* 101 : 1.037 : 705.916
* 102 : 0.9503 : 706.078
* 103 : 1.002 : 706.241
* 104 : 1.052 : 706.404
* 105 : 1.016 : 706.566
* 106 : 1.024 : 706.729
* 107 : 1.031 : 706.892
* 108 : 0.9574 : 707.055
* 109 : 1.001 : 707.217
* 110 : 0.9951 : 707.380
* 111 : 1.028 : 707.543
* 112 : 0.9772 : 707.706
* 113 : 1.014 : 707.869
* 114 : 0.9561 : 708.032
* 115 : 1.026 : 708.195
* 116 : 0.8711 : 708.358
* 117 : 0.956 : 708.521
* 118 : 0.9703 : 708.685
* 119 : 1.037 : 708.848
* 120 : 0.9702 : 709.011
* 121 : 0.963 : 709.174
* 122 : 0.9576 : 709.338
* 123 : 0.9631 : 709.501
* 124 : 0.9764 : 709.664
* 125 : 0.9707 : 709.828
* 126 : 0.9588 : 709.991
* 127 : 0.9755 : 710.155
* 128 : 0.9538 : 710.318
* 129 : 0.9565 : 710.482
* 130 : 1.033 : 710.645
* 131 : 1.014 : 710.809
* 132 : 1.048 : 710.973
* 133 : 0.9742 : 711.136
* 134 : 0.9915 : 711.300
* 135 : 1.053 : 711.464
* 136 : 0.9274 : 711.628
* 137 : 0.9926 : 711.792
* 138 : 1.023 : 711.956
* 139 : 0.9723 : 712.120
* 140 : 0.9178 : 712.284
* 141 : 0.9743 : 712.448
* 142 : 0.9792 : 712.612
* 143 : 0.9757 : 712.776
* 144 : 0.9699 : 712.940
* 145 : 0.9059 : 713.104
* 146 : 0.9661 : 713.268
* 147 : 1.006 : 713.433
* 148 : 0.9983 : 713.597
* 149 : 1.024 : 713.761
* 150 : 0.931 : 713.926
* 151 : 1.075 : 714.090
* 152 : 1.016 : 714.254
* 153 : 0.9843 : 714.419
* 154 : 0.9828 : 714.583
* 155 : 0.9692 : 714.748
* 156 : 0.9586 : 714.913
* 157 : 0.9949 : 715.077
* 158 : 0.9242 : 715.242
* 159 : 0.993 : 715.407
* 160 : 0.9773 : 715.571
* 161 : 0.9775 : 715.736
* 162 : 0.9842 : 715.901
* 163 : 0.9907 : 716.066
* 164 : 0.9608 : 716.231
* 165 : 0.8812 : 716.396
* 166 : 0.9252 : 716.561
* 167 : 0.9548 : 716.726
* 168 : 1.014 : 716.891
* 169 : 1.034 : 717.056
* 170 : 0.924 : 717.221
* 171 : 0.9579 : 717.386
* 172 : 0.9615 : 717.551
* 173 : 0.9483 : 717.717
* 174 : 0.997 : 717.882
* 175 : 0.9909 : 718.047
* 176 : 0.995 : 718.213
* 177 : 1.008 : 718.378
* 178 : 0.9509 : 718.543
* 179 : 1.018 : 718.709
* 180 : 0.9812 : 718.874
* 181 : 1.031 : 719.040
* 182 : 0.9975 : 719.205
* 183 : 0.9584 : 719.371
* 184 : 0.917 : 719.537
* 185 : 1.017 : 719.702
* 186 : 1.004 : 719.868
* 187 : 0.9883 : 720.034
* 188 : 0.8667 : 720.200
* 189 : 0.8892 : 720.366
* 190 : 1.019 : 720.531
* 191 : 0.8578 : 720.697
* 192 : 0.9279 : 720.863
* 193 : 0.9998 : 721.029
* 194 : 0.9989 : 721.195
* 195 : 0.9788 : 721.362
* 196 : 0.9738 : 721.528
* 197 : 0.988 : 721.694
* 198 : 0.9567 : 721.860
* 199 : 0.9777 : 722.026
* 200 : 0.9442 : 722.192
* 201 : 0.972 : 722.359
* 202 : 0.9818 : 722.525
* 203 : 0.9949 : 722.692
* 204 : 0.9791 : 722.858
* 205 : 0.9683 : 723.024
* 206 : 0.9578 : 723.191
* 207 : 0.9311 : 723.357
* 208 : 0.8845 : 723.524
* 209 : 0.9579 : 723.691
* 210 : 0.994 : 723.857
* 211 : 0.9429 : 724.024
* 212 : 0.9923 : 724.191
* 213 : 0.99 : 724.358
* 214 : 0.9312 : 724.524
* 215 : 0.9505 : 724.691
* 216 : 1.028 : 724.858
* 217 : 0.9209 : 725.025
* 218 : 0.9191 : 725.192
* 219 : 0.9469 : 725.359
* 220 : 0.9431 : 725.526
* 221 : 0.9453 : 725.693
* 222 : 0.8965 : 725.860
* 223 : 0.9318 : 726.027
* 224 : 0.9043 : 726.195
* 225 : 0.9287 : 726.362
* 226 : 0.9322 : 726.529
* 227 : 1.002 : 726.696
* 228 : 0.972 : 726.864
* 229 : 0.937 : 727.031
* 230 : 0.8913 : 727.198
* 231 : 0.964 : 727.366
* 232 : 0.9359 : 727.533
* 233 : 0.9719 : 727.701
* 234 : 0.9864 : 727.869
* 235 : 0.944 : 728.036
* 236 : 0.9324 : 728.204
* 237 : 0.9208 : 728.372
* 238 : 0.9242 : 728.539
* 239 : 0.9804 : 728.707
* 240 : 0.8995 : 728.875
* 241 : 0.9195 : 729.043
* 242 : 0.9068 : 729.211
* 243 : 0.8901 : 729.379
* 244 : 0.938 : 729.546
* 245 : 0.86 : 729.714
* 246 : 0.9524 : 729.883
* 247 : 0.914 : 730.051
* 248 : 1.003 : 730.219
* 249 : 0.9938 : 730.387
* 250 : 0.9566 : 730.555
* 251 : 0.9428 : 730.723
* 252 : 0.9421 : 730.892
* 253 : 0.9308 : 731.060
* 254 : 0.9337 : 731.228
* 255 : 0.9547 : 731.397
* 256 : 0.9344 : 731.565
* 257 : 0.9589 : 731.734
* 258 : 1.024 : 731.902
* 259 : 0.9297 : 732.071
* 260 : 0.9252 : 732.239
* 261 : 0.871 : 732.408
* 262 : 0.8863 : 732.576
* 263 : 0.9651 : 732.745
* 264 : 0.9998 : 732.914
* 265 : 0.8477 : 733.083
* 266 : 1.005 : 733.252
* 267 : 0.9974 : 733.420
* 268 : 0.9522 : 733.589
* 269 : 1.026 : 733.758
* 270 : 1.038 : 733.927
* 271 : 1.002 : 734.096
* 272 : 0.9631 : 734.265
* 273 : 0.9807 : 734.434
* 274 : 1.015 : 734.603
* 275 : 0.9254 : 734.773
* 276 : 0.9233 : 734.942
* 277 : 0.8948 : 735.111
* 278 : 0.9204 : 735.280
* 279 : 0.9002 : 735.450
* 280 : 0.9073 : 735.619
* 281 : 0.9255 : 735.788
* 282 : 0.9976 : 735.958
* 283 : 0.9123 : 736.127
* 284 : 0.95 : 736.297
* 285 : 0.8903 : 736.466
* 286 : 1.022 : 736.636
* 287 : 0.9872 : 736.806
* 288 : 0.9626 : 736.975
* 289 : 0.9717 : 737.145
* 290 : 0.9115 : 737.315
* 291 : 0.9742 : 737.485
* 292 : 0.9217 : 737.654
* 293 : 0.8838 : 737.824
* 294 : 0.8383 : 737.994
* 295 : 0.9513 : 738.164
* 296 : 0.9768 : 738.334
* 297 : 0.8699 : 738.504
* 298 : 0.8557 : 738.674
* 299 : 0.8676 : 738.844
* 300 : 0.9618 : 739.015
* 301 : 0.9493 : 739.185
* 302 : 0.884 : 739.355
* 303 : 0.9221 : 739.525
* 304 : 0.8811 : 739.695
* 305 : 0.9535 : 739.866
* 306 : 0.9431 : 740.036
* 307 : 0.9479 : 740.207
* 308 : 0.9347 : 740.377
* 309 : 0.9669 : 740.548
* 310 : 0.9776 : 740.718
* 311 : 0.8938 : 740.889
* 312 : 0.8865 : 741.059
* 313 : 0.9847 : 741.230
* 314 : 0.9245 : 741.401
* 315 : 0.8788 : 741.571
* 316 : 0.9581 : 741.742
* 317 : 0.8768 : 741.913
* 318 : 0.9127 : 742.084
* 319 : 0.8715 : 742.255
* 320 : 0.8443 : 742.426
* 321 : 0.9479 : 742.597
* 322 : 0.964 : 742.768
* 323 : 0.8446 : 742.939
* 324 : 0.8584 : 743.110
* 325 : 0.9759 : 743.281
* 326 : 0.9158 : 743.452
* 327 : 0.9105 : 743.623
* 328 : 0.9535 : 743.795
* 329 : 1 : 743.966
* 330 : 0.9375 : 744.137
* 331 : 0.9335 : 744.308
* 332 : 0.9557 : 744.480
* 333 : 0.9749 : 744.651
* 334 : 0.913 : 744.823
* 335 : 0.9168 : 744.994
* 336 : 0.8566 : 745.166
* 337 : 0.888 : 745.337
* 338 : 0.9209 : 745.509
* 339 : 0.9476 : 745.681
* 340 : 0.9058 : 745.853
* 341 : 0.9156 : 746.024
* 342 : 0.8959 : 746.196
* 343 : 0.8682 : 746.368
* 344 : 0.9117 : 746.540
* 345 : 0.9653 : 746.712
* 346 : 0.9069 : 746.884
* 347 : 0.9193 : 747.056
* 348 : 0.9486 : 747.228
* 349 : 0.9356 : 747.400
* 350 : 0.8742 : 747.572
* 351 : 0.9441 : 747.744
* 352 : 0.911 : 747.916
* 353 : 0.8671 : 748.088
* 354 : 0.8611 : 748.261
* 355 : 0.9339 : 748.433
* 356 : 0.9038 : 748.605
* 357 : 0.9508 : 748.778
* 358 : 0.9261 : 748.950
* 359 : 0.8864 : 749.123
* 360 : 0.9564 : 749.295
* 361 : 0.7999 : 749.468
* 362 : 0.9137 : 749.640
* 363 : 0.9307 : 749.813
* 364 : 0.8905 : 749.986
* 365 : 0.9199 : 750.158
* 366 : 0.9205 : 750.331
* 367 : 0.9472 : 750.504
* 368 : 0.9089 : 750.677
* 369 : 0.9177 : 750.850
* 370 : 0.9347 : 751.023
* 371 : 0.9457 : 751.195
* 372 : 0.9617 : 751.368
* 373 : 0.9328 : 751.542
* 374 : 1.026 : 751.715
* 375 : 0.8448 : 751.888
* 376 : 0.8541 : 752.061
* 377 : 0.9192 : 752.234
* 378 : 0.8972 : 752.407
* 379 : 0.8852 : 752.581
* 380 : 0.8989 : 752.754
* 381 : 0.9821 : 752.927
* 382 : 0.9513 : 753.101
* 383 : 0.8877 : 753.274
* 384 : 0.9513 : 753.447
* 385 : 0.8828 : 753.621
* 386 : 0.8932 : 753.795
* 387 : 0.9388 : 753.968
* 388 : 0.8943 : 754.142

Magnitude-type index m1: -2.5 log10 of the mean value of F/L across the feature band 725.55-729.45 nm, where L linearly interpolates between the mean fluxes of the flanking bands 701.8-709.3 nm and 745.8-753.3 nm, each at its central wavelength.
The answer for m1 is 0.03 mag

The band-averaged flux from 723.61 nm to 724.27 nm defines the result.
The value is 0.972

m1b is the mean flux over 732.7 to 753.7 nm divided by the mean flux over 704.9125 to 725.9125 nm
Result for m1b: 0.95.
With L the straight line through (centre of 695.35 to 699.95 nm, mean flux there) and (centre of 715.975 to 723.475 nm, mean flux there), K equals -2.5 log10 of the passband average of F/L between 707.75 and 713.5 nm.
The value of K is 0.005 mag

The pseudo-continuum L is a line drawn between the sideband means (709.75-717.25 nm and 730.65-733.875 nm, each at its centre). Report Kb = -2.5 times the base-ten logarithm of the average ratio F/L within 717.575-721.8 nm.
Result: -0.003 mag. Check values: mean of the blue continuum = 0.979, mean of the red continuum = 0.95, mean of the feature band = 0.972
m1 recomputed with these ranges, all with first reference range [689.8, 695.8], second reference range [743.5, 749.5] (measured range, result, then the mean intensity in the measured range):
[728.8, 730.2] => 0.04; 0.914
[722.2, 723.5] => 0.00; 0.964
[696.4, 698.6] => 0.02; 0.994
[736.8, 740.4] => 0.01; 0.924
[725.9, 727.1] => 0.02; 0.942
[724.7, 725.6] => 0.01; 0.951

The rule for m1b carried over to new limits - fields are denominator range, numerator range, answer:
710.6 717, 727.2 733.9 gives 0.96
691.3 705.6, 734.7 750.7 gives 0.91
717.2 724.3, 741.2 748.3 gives 0.95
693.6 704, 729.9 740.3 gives 0.94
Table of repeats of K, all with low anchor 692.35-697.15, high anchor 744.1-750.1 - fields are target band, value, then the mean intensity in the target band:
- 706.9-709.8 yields 0.01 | 0.979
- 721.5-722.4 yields -0.01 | 0.968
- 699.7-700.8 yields 0.03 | 0.977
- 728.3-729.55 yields 0.03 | 0.922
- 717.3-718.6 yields -0.01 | 0.977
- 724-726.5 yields 0.01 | 0.945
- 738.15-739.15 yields 0.02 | 0.913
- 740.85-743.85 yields 0.01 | 0.911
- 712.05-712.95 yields 0.02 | 0.965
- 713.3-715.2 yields -0.02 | 0.992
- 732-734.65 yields -0.03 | 0.963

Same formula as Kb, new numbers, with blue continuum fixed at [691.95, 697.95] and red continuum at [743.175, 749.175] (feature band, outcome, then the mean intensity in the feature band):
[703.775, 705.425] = -0.02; 1.01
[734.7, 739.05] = 0.01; 0.927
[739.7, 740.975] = -0.01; 0.941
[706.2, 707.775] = -0.02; 1.01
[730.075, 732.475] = 0.00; 0.95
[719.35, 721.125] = 0.02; 0.95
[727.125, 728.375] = 0.01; 0.945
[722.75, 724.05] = 0.01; 0.954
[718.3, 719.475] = -0.03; 0.991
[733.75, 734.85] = -0.06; 0.991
